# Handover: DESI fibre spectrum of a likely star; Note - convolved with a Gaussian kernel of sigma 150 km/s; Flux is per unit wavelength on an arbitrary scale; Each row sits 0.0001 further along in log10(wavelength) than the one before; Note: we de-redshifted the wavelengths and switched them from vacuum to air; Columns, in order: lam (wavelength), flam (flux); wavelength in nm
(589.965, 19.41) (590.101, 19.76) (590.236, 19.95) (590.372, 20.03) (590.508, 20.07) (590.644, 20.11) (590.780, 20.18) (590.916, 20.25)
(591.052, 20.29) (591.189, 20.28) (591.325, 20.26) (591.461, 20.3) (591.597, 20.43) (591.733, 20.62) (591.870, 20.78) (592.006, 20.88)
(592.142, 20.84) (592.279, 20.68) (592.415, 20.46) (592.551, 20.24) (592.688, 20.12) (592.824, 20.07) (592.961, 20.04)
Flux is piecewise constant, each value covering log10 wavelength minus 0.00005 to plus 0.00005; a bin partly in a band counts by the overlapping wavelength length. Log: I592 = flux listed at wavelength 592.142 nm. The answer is 20.84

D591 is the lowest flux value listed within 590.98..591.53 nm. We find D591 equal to 20.26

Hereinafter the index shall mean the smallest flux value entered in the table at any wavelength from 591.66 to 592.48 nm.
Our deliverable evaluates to 20.46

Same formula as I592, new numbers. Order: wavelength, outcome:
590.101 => 19.76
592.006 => 20.88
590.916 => 20.25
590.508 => 20.07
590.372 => 20.03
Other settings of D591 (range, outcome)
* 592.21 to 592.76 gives 20.12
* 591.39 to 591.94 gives 20.3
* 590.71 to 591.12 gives 20.18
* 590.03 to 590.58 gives 19.76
